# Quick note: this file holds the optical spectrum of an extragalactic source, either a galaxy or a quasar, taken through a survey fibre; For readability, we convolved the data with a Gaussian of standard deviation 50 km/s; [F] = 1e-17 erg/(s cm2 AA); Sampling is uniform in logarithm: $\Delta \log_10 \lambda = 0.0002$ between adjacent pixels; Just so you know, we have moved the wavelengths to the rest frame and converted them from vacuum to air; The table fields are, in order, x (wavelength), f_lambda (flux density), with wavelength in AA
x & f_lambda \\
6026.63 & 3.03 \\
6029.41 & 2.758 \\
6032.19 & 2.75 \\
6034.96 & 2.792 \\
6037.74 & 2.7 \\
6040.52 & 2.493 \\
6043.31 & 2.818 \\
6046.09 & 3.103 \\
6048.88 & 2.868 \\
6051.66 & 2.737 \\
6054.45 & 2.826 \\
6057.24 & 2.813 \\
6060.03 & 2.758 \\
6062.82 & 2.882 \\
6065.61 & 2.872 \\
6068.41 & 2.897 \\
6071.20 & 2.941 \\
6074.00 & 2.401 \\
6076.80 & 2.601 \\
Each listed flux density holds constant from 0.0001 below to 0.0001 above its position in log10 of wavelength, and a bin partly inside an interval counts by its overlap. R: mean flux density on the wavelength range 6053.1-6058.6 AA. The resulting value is 2.82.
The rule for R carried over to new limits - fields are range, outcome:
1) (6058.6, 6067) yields 2.84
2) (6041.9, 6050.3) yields 2.93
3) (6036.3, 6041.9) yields 2.6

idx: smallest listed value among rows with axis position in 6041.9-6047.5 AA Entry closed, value 2.818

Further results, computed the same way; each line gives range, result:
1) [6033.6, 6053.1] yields 2.493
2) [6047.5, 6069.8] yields 2.737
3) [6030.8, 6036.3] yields 2.75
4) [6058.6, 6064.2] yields 2.758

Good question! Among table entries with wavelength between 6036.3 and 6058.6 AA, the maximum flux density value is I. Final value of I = 3.103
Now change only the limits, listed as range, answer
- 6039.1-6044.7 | 2.818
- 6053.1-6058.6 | 2.826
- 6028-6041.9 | 2.792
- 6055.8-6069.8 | 2.897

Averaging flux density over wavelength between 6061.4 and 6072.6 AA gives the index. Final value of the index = 2.9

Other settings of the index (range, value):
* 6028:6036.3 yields 2.77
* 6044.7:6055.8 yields 2.88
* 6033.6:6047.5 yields 2.78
